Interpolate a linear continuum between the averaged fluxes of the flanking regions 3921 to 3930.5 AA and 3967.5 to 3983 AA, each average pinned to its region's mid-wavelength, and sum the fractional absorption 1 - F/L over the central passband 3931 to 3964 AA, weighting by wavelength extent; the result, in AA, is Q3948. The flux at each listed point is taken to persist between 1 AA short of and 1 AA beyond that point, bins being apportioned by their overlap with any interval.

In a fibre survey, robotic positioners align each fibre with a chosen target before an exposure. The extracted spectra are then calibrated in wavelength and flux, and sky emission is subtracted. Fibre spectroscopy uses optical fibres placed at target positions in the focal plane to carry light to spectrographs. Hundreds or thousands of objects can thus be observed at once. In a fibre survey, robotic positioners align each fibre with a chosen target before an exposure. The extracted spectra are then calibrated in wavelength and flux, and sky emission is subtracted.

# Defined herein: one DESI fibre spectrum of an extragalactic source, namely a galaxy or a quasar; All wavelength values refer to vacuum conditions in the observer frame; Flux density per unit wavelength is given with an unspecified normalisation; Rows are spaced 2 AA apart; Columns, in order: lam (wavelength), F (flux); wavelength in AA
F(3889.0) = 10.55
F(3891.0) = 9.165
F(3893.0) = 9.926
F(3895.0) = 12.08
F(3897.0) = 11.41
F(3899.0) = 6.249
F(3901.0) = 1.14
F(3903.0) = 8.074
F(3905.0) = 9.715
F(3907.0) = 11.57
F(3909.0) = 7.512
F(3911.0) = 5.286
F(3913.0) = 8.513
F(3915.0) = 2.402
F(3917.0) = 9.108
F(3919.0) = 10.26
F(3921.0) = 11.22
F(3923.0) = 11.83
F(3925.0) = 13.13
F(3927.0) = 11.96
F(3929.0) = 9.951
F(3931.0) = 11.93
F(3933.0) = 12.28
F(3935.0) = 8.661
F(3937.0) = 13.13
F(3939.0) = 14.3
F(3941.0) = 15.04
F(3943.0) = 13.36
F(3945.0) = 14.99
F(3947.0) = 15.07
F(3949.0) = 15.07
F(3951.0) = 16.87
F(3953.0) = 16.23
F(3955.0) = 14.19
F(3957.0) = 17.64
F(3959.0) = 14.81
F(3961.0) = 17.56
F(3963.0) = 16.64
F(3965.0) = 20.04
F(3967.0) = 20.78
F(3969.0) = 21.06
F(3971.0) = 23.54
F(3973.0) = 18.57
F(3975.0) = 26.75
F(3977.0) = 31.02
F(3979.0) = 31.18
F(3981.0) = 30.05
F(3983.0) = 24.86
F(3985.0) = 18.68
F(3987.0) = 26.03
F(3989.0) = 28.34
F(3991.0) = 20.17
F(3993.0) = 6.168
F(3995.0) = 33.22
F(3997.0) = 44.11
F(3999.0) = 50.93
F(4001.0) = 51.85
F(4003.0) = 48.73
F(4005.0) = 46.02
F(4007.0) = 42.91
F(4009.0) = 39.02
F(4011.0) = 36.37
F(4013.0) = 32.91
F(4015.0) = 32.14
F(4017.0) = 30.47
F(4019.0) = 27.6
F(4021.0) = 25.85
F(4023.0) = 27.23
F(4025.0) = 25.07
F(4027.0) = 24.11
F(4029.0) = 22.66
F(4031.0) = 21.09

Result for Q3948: 5.8 AA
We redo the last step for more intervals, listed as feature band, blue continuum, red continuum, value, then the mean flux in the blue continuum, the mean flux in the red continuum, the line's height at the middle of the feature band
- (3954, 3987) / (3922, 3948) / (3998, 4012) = 8.4 AA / 12.7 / 45.1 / 29.2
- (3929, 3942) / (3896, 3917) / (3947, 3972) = 0.7 AA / 7.28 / 17.8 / 13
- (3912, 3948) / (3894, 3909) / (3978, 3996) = 6.2 AA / 8.53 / 24.3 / 13.8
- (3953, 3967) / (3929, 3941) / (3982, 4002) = 2.2 AA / 12.1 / 30.4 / 20.2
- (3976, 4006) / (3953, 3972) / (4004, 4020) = -4.1 AA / 18.4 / 35.9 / 28.5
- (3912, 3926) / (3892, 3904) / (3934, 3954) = 2.0 AA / 8.15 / 14.3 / 10.9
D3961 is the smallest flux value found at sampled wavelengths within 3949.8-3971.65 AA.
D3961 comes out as 14.19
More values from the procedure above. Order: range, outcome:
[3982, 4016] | 6.168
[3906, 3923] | 2.402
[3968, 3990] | 18.57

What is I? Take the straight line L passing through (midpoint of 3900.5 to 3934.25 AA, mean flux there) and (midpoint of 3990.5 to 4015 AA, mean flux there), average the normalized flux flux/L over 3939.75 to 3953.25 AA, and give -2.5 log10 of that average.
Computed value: 0.25 mag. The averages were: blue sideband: 9.28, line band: 15.2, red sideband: 37.8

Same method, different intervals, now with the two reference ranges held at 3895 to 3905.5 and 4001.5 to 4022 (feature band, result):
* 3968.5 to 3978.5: 0.09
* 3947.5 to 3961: 0.33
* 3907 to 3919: 0.43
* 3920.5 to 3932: 0.22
